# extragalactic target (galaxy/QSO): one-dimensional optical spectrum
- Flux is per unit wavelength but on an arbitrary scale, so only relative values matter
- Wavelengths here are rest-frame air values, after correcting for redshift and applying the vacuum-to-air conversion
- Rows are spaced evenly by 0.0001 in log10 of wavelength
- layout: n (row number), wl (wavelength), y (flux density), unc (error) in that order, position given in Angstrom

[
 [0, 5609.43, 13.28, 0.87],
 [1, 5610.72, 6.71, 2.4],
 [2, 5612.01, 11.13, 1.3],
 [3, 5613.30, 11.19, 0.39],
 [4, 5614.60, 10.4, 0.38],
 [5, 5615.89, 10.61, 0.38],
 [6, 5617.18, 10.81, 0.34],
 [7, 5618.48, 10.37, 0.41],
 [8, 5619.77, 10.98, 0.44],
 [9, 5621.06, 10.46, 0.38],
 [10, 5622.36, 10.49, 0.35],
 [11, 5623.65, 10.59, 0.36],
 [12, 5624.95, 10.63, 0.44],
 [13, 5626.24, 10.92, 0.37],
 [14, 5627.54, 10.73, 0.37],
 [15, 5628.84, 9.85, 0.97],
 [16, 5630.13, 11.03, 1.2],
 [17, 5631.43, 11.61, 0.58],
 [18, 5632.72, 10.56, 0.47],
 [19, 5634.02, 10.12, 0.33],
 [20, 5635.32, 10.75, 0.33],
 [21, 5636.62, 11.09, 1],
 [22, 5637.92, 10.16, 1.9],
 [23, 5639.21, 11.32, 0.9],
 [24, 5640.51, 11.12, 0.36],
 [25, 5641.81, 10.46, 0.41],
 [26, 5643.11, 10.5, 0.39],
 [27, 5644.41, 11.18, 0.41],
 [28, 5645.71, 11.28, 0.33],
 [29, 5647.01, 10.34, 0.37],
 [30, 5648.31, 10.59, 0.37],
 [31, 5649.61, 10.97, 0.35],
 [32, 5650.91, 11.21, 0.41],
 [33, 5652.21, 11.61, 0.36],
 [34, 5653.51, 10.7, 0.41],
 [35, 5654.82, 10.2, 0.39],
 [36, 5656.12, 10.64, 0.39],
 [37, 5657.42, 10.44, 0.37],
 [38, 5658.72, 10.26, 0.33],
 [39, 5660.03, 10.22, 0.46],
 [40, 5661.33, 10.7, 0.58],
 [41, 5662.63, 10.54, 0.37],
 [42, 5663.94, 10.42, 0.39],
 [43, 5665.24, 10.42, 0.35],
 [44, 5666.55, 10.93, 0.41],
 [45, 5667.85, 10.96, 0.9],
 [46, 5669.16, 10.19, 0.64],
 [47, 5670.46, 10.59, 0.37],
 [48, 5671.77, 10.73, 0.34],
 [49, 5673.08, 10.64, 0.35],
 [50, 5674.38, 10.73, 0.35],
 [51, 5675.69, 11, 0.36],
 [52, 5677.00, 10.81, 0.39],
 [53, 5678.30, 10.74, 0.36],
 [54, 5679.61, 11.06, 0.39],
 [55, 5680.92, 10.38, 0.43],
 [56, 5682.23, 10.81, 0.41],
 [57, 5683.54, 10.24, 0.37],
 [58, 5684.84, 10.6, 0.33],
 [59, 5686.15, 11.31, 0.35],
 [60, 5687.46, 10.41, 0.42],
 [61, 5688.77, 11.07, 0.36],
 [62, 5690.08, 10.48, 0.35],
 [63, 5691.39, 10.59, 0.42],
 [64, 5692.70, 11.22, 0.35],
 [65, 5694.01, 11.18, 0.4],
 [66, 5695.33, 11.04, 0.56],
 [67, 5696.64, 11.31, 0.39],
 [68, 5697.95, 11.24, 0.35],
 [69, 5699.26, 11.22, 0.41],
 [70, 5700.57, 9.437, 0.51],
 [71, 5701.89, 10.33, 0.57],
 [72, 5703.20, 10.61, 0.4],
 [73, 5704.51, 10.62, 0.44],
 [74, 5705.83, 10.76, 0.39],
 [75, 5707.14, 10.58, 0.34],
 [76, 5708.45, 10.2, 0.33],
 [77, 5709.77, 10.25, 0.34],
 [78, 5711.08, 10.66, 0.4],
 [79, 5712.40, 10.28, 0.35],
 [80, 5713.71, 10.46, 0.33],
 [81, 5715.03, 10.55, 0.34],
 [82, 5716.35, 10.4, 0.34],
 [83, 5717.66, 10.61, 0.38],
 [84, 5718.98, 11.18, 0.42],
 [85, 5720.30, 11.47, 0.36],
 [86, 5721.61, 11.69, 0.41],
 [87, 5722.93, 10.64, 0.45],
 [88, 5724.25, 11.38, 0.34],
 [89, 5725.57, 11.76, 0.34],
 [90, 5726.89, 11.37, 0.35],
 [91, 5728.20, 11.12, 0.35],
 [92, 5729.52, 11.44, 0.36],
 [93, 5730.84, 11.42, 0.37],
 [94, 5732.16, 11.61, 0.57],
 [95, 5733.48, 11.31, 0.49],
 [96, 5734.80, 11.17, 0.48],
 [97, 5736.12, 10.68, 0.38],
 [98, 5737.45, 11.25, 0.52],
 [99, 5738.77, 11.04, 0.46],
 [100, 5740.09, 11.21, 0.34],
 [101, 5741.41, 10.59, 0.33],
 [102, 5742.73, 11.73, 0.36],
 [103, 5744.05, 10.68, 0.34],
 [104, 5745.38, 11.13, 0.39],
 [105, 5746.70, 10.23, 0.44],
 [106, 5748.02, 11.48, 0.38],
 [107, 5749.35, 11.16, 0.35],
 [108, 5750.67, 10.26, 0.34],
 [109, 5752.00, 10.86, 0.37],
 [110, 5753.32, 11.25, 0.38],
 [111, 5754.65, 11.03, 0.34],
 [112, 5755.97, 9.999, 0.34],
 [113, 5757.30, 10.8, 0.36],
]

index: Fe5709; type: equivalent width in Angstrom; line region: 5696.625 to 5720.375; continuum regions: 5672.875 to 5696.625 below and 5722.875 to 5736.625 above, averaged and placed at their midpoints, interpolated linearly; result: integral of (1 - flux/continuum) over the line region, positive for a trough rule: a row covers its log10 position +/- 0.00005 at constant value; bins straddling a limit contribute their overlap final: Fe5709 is 1.0 Angstrom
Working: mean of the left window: 10.8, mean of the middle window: 10.6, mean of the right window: 11.3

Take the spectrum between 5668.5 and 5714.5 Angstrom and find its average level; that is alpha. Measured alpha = 10.7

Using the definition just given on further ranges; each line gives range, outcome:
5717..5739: 11.2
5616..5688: 10.7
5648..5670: 10.6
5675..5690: 10.8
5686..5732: 10.9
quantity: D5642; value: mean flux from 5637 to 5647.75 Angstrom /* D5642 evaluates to 10.8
